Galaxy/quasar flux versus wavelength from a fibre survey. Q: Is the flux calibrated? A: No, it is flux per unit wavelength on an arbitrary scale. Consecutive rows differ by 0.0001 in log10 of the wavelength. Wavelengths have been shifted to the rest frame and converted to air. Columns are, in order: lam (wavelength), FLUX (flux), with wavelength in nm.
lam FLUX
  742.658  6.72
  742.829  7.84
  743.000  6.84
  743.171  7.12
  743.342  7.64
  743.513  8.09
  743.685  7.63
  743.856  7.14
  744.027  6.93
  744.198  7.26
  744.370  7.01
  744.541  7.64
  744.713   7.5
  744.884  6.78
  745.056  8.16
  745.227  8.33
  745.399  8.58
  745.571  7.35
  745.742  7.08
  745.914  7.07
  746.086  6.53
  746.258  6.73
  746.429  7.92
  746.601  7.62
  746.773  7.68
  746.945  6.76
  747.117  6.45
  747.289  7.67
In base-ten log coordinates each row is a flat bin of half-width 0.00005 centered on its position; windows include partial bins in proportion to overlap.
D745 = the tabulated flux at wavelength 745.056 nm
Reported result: 8.16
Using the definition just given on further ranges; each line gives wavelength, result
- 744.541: 7.64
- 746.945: 6.76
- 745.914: 7.07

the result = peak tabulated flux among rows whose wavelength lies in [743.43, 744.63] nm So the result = 8.09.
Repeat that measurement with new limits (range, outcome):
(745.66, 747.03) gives 7.92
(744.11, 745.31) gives 8.33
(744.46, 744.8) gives 7.64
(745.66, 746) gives 7.08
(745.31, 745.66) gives 8.58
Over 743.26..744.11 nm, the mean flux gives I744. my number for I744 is 7.49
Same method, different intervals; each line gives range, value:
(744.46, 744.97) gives 7.3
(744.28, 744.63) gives 7.31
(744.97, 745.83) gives 7.9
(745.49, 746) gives 7.17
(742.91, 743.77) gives 7.46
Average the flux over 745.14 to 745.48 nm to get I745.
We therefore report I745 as 8.46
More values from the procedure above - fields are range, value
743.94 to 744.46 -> 7.08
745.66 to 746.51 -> 7.06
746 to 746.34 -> 6.62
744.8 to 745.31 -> 7.76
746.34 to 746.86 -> 7.74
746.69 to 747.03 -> 7.22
